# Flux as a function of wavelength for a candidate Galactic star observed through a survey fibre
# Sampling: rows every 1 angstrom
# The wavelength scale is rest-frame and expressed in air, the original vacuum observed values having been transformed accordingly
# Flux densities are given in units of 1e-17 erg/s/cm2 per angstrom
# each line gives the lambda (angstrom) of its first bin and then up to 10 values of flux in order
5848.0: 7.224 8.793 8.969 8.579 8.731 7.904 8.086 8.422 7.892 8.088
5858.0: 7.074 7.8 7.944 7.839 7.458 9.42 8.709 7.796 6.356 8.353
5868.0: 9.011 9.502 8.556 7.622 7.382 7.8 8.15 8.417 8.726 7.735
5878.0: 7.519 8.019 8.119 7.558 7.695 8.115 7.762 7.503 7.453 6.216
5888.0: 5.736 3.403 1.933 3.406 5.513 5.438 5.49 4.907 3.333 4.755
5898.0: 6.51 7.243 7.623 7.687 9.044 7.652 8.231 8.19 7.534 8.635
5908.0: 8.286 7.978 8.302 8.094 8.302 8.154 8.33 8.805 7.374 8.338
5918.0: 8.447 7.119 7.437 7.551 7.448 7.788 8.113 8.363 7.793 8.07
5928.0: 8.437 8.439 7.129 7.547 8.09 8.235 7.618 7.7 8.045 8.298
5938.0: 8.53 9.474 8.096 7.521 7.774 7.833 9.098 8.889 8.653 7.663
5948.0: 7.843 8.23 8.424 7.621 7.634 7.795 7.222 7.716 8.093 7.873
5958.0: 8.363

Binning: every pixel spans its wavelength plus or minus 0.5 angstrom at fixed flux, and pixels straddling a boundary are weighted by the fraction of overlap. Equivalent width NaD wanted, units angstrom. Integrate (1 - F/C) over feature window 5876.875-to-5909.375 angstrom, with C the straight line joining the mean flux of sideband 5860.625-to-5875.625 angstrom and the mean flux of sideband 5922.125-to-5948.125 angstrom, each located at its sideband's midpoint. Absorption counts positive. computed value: 5.7 angstrom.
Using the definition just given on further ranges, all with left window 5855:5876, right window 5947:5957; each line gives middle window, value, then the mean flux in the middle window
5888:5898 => 4.5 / 4.43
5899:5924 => -0.2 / 8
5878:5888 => 0.7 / 7.51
